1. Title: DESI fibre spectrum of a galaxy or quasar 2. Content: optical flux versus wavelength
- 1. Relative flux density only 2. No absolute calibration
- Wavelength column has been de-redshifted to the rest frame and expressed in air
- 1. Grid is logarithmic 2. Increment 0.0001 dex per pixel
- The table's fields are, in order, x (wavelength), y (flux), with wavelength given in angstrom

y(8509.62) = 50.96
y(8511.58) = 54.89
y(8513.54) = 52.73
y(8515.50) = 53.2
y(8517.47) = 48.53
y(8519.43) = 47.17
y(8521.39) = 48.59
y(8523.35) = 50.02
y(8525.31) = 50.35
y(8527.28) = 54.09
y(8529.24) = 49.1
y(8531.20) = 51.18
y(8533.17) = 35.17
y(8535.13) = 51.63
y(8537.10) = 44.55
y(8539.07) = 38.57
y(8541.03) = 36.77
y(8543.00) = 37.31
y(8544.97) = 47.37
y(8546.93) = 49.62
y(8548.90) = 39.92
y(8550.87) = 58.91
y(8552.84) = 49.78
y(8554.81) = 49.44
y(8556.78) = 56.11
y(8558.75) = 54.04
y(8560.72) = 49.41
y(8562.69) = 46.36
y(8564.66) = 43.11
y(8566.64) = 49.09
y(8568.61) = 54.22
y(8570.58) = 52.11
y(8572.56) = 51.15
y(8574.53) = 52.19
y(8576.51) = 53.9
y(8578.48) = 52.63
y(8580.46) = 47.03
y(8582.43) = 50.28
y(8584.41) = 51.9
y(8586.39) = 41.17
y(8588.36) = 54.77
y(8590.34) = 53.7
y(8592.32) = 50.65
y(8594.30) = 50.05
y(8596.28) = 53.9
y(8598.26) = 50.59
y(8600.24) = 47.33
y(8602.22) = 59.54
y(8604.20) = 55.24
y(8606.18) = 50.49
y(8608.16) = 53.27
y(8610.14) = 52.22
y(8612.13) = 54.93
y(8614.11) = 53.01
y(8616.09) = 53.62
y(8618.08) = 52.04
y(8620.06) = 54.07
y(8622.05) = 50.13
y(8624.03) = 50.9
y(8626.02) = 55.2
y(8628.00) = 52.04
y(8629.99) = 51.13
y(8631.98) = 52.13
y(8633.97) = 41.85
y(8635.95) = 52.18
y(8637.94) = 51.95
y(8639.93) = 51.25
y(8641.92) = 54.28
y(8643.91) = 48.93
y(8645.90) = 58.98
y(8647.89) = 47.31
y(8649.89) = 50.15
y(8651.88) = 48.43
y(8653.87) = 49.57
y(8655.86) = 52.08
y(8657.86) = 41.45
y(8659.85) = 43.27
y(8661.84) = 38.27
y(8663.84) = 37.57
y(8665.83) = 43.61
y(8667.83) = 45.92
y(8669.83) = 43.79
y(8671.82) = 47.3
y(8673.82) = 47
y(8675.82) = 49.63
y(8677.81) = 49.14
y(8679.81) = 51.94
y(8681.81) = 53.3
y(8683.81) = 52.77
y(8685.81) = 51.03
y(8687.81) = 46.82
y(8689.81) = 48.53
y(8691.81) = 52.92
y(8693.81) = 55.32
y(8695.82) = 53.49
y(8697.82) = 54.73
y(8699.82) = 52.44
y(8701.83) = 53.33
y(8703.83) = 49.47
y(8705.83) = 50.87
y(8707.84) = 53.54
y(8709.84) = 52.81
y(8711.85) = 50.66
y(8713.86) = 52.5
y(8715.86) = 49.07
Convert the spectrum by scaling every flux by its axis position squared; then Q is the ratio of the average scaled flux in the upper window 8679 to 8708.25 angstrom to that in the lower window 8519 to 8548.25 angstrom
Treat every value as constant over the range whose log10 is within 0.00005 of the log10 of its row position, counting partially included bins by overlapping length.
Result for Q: 1.17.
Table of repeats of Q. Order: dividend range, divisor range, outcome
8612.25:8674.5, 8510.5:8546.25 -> 1.07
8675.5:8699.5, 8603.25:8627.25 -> 0.99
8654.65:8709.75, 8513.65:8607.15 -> 1.02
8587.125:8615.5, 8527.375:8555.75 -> 1.16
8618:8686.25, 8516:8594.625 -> 1.03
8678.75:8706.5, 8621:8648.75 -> 1.03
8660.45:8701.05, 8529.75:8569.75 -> 1.07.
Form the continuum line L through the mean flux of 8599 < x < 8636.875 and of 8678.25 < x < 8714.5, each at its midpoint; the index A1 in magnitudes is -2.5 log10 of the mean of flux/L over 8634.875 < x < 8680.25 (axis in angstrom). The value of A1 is 0.090 mag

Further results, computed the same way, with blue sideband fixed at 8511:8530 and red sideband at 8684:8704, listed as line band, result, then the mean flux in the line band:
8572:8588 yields 0.021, 50.2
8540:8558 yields 0.081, 47.3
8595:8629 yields -0.030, 52.8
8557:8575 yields 0.015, 50.4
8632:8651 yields 0.016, 50.8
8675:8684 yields 0.012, 51.3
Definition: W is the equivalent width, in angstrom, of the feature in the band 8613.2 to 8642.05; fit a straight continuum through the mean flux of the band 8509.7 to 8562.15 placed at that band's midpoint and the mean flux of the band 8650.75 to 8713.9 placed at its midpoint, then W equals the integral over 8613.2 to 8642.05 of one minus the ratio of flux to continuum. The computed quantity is -1.6 angstrom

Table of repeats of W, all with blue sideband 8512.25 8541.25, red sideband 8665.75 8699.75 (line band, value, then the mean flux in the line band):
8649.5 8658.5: 0.2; 48.5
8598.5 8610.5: -1.0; 52.9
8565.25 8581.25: -1.0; 51.4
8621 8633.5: -0.6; 51.5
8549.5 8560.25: -1.1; 53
